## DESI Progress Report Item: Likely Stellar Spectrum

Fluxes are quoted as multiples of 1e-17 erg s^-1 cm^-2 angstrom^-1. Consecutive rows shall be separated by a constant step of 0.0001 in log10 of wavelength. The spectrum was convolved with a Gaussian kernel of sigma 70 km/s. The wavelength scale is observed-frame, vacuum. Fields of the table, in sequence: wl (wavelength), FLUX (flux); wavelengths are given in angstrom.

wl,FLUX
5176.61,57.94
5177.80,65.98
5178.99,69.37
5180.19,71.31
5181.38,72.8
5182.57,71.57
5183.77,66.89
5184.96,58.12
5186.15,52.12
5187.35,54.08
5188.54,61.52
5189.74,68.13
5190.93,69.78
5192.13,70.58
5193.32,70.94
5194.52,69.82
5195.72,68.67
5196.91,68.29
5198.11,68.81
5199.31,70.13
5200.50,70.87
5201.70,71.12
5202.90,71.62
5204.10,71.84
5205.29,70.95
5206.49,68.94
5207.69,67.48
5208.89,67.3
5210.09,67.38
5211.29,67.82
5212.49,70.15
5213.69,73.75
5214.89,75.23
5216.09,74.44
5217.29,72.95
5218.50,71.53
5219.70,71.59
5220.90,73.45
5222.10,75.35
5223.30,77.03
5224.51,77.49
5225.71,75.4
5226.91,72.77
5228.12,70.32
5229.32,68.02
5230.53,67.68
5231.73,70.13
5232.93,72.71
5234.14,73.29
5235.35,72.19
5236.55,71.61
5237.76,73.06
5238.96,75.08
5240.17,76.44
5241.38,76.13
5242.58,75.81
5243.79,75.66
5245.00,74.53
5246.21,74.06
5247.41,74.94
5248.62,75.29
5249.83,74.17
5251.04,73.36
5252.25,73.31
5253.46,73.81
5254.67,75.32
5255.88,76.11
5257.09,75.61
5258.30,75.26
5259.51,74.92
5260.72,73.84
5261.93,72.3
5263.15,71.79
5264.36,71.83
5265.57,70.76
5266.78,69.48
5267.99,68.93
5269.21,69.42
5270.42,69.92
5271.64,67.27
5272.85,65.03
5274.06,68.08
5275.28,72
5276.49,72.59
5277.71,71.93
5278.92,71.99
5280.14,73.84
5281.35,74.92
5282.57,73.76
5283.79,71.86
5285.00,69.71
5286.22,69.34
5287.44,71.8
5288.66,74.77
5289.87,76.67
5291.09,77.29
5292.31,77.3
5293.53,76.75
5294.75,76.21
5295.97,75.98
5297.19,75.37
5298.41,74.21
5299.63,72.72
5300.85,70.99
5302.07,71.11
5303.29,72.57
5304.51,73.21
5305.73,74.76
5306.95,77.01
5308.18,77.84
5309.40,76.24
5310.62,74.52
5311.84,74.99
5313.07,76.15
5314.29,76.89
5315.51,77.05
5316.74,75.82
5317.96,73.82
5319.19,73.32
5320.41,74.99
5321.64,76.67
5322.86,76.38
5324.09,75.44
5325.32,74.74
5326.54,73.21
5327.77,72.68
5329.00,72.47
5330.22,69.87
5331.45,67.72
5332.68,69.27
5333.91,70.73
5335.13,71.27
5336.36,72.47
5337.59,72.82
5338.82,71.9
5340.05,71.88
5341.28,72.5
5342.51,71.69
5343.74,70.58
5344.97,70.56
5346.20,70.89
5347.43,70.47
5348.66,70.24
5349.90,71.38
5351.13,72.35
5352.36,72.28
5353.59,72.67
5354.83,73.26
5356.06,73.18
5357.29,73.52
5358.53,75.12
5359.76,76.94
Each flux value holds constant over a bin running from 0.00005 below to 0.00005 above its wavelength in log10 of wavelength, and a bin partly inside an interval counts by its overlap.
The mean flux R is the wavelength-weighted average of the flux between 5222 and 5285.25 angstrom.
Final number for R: 72.8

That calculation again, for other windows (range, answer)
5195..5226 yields 71.5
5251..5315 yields 73.3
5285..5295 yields 74.6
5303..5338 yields 74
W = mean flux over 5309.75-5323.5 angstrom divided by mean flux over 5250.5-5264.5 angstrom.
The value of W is 1.0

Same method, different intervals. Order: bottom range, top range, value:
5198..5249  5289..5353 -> 1.02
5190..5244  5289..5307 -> 1.04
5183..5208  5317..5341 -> 1.08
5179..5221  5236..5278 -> 1.06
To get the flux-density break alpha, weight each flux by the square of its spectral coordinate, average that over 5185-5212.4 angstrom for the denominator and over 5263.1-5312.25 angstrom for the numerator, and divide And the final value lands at 1.1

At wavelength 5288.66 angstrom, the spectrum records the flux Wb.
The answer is 74.77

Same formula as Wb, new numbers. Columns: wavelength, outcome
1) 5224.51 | 77.49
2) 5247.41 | 74.94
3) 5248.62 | 75.29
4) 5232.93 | 72.71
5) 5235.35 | 72.19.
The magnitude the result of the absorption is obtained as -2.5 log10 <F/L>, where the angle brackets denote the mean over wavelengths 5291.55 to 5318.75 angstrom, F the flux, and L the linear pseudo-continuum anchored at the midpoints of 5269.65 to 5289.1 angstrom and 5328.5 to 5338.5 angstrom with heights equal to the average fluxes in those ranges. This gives -0.060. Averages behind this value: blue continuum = 71.1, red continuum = 70.9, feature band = 75.1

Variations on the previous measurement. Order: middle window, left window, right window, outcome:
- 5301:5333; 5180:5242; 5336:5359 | -0.04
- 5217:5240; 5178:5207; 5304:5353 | -0.05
